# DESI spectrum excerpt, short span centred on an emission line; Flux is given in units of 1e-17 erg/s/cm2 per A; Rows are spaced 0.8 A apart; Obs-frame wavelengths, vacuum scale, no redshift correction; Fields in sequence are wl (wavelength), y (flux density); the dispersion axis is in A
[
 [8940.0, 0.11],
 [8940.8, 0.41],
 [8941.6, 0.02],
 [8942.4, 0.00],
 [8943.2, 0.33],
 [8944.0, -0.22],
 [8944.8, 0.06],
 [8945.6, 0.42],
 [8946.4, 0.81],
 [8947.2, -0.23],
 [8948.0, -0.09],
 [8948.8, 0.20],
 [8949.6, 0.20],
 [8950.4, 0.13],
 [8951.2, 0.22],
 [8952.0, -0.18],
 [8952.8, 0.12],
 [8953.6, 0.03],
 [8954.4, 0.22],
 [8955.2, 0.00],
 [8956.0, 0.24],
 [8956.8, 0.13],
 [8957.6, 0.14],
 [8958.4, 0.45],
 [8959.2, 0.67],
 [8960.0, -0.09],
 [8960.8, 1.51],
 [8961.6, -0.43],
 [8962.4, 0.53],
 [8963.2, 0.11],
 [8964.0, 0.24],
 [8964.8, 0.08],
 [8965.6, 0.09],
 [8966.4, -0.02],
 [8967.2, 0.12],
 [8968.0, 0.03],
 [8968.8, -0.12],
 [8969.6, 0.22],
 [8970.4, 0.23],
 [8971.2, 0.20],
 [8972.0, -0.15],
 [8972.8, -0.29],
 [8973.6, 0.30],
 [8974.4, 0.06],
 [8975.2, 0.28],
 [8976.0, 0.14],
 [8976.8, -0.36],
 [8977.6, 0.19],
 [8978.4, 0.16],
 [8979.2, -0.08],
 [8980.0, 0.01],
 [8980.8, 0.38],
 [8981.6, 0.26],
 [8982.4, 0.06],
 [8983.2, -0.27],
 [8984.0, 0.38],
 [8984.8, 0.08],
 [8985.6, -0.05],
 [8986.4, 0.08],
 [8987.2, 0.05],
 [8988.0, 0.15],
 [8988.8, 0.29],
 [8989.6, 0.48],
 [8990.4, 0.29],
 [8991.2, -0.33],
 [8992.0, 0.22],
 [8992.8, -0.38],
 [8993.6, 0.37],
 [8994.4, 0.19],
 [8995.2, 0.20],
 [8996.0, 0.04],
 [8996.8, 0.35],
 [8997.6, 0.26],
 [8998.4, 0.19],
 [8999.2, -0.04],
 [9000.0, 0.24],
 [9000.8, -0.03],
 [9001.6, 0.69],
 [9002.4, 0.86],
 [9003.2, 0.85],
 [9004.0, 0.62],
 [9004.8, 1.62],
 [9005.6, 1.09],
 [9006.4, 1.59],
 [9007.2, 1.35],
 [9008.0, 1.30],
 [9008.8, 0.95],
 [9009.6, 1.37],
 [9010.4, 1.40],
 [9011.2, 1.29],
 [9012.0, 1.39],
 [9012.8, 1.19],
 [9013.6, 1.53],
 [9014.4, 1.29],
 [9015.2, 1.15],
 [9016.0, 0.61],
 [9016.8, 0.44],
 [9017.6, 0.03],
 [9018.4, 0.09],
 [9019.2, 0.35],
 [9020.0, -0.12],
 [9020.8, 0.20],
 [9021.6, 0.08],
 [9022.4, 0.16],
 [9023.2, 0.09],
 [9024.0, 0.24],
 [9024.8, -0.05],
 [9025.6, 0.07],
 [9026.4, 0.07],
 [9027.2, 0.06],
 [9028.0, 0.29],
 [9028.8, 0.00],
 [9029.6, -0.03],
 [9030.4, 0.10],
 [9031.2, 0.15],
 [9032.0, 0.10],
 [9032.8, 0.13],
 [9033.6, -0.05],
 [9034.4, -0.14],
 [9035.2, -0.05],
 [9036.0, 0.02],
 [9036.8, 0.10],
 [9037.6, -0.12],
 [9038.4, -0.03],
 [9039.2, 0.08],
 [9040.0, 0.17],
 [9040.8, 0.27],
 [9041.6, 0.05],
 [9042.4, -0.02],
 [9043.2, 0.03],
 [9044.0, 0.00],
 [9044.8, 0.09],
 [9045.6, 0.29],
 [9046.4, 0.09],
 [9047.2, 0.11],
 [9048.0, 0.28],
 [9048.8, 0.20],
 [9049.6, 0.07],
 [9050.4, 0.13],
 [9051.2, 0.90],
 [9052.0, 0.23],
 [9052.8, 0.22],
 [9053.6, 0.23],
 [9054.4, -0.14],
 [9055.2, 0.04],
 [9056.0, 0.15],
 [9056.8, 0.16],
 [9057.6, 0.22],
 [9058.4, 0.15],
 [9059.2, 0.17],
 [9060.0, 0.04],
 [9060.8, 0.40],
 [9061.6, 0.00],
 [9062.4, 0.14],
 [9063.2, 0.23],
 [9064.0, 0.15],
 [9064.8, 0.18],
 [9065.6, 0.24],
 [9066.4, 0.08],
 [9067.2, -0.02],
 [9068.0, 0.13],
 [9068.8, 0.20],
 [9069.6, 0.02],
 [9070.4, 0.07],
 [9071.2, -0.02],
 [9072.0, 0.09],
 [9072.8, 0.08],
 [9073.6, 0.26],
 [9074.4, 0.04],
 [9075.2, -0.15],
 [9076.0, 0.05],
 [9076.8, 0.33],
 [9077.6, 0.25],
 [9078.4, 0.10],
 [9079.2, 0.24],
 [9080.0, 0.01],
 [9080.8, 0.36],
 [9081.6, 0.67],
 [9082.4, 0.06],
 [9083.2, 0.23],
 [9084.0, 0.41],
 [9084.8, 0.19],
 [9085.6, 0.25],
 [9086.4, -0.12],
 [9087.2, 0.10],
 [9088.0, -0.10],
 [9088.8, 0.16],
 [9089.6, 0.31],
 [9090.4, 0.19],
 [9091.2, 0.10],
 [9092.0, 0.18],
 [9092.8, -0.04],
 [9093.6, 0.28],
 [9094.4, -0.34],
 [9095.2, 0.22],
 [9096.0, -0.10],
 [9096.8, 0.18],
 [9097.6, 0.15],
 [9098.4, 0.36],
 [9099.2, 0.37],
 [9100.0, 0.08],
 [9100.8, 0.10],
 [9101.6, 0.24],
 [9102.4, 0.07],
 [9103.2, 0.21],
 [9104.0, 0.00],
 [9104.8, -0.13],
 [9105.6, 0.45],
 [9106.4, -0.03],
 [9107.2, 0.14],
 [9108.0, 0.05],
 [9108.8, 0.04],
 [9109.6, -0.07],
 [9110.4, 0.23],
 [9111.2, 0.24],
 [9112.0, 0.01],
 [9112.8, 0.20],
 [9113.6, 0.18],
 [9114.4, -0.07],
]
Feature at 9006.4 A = [O II]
